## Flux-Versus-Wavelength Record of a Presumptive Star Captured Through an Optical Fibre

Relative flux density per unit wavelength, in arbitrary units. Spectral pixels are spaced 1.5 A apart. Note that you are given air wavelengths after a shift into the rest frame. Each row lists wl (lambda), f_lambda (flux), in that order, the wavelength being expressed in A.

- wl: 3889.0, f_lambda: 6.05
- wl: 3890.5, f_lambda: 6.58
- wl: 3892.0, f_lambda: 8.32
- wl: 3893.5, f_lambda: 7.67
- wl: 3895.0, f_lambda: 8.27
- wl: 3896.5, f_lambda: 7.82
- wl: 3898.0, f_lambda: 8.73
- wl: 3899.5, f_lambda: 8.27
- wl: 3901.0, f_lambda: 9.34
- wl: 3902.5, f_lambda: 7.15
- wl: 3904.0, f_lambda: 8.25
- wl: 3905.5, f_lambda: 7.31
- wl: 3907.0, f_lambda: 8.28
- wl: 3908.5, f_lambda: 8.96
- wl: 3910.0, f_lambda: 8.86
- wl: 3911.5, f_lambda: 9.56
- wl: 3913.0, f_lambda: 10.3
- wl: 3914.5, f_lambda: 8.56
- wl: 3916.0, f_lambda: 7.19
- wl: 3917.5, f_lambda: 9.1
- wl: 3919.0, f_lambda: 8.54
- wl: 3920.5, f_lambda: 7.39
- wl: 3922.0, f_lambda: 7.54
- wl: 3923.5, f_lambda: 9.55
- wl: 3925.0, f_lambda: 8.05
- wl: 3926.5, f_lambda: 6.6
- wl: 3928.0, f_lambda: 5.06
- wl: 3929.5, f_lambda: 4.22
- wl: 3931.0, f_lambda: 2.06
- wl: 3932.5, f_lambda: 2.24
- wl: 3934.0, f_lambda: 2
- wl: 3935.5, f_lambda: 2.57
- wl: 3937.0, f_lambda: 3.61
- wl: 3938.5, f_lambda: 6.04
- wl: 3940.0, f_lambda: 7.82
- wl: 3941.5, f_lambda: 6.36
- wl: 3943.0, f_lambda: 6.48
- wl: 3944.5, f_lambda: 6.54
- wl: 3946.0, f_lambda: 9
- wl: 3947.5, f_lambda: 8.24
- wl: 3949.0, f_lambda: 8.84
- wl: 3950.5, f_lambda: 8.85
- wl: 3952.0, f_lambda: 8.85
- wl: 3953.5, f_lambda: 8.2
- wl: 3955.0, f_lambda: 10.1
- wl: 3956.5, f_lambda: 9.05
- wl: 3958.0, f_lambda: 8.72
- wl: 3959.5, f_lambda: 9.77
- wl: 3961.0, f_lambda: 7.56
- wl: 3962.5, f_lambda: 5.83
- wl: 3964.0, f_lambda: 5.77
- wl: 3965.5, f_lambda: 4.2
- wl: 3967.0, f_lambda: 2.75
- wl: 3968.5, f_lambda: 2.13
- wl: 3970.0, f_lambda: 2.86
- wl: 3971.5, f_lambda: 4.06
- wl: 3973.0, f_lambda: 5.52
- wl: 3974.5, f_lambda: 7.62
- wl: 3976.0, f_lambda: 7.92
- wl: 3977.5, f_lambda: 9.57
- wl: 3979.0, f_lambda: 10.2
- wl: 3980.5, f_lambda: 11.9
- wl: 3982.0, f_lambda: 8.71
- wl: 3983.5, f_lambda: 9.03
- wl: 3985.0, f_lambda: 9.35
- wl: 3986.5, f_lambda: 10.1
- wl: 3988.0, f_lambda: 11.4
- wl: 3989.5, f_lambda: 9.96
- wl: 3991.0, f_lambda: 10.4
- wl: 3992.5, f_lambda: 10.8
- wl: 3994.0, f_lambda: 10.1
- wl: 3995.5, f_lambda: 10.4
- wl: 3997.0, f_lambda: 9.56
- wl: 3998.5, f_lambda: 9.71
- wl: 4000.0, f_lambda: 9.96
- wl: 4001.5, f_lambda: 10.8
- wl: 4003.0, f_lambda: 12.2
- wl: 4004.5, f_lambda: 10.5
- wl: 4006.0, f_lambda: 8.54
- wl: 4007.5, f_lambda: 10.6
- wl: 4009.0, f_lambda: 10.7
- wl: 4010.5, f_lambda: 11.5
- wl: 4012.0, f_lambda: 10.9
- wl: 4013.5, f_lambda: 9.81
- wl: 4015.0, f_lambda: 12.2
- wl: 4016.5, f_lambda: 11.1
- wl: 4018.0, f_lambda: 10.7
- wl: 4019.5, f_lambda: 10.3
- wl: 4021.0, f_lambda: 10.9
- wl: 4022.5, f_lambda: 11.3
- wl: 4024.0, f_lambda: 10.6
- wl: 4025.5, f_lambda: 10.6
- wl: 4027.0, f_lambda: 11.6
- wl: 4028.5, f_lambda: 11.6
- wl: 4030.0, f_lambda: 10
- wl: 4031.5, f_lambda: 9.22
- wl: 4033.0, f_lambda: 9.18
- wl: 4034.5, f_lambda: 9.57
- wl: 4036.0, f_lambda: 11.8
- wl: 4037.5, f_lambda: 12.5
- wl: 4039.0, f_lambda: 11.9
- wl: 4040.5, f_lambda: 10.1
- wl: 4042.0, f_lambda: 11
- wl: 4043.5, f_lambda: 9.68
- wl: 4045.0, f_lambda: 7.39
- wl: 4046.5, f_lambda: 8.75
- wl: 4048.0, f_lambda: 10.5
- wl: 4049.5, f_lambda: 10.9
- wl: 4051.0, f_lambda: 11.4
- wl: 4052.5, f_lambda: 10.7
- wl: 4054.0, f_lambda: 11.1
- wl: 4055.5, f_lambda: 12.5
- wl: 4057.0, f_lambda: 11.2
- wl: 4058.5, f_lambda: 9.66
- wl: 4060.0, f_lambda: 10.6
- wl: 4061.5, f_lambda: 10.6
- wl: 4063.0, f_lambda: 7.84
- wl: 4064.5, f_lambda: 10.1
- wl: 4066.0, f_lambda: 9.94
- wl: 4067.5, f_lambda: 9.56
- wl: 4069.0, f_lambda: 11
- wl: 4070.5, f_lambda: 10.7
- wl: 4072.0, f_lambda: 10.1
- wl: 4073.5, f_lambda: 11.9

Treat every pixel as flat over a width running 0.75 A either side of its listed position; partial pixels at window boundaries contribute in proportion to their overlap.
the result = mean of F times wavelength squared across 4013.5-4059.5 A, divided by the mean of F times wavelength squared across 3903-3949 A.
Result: 1.63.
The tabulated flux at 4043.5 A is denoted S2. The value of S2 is 9.68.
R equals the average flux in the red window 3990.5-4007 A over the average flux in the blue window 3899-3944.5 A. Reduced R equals 1.5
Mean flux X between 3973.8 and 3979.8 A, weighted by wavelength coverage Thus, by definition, 8.86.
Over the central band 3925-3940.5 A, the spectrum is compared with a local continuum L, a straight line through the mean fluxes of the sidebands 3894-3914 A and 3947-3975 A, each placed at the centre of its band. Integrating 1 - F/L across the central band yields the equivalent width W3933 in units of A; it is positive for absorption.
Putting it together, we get 6.7 A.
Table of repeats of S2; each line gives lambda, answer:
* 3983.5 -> 9.03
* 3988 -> 11.4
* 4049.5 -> 10.9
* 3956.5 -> 9.05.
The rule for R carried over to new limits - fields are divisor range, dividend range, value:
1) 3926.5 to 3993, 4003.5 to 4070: 1.49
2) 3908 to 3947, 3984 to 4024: 1.57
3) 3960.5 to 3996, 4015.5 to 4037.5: 1.37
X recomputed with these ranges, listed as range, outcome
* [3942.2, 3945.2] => 6.51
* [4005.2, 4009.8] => 9.97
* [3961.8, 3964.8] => 5.77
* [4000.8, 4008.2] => 10.5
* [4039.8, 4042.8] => 10.5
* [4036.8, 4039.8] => 12.2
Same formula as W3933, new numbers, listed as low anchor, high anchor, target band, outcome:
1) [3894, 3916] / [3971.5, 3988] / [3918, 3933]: 4.1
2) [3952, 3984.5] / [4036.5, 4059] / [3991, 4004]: -2.9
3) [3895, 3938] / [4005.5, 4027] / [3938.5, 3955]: 0.5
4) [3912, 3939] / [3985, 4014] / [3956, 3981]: 5.5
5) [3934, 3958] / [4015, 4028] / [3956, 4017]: 3.1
